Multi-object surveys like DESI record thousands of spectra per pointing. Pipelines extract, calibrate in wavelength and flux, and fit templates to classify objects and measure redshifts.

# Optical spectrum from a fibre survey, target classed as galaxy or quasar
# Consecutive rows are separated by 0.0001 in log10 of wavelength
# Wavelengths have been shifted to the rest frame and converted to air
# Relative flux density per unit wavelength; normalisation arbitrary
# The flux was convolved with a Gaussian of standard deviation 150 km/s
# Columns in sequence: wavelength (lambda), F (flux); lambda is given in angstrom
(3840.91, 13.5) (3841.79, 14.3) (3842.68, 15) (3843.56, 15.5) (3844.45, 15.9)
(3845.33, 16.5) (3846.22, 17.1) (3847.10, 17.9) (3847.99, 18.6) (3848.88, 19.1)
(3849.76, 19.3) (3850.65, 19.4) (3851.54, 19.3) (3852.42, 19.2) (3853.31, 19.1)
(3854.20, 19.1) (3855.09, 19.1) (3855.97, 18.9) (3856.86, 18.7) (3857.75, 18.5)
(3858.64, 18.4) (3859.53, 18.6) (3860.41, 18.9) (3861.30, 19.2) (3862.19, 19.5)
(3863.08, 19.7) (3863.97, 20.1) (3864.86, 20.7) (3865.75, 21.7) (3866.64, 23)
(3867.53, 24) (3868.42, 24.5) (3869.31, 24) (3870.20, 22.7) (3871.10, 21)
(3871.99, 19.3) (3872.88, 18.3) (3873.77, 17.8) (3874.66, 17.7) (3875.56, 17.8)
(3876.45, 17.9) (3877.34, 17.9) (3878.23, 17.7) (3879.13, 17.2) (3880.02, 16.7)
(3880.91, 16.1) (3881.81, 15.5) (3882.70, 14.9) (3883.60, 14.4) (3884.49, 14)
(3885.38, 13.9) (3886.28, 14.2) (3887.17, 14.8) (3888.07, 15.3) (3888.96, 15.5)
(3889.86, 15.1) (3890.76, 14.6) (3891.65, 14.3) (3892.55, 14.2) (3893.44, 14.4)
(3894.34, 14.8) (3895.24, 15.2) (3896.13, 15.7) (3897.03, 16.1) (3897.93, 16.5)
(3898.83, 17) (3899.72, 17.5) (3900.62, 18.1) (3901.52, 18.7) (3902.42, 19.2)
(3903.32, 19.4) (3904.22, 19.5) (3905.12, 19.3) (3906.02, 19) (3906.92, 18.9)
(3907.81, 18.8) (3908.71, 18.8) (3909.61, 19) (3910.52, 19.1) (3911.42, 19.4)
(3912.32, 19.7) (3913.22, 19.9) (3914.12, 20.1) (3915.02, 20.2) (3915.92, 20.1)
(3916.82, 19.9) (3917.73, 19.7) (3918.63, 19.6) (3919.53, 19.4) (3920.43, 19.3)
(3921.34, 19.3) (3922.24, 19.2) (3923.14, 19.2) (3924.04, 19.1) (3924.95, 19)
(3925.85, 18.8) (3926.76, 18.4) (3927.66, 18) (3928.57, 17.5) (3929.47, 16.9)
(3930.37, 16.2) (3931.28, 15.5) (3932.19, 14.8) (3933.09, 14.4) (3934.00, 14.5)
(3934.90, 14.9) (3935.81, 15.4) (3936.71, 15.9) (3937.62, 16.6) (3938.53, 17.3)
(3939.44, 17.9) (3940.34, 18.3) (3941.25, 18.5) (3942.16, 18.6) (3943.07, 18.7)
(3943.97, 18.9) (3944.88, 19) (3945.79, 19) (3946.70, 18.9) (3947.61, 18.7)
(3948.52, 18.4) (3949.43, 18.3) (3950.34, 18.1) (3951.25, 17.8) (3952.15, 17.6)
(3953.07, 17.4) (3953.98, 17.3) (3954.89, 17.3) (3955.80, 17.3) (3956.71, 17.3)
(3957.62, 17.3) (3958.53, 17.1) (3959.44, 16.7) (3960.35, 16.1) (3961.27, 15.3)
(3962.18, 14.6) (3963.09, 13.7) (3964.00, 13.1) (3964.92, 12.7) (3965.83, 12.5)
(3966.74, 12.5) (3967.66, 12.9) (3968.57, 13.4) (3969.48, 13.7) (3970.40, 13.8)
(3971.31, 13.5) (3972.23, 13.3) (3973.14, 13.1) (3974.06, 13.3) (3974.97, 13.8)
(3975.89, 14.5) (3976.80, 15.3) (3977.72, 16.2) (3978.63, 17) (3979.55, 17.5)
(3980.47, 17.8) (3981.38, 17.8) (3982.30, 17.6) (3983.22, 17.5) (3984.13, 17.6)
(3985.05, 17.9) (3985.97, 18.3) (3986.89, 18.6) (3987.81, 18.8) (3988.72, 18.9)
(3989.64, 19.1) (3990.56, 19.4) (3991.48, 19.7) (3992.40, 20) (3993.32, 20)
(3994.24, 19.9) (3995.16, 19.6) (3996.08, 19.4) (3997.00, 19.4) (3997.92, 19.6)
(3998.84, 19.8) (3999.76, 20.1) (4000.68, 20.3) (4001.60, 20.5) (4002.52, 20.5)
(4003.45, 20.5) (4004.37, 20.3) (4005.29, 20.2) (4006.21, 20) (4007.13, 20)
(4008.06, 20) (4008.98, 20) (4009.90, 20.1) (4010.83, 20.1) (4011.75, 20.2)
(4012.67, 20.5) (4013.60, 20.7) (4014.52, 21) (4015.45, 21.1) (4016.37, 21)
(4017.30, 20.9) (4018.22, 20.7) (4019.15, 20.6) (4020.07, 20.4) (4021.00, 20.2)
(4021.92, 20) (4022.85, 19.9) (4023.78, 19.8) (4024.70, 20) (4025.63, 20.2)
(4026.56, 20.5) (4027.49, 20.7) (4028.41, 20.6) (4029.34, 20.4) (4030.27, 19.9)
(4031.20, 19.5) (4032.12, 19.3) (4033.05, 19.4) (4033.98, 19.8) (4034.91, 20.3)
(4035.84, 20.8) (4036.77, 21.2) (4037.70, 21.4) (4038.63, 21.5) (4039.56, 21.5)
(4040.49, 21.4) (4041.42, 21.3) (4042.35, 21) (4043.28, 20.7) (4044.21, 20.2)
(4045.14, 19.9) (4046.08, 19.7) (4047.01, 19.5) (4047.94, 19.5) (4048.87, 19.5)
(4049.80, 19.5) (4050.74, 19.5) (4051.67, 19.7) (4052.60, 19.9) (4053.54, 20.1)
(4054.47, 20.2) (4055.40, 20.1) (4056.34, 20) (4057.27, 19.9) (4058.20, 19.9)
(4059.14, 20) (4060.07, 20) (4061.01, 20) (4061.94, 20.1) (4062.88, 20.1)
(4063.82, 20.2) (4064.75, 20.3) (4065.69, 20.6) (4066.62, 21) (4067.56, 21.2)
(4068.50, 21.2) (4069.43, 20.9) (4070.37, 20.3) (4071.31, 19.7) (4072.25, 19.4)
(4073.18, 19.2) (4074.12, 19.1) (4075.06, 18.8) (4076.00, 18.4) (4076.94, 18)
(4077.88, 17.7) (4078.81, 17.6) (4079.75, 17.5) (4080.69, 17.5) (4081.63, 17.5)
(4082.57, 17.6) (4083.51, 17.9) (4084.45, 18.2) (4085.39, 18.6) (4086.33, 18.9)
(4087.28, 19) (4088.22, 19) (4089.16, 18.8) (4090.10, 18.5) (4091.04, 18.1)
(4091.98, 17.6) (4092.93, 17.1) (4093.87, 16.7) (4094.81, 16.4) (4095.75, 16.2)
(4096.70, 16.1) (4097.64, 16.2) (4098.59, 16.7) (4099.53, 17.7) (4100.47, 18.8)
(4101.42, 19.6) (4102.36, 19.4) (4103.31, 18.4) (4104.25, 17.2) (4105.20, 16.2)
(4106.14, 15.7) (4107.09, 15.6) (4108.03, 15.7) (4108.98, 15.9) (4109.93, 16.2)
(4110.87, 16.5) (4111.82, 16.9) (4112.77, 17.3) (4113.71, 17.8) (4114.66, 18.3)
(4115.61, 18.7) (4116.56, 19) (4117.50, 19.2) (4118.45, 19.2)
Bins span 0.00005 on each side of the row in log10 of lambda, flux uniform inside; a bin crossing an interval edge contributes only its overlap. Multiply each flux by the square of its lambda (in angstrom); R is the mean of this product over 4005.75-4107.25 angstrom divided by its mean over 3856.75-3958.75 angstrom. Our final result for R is 1.16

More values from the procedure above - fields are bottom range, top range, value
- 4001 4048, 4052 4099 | 0.95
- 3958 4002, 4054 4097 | 1.19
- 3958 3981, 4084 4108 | 1.29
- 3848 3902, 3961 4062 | 1.13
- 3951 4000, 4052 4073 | 1.26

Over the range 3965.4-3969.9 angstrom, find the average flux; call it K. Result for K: 13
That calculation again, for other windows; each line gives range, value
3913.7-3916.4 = 20.2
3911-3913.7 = 19.7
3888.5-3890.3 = 15.3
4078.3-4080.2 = 17.6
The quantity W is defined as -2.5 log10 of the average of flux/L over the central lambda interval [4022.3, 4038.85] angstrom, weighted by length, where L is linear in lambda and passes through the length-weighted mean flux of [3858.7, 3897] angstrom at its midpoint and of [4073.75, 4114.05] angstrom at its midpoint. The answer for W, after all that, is -0.15 mag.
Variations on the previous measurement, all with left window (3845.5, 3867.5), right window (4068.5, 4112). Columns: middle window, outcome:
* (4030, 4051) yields -0.120 mag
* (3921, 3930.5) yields 0.029 mag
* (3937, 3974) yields 0.152 mag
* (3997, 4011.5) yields -0.097 mag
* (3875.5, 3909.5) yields 0.155 mag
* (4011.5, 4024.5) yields -0.123 mag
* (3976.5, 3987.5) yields 0.065 mag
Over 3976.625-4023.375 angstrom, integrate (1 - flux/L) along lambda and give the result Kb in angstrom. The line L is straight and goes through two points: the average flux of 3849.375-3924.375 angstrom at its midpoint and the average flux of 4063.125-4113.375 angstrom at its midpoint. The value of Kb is -3.3 angstrom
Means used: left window 18.3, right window 18.1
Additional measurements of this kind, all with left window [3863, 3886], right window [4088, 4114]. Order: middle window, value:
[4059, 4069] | -1.71 angstrom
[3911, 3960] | 0.86 angstrom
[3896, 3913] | 0.05 angstrom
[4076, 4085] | -0.22 angstrom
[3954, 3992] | 4.40 angstrom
